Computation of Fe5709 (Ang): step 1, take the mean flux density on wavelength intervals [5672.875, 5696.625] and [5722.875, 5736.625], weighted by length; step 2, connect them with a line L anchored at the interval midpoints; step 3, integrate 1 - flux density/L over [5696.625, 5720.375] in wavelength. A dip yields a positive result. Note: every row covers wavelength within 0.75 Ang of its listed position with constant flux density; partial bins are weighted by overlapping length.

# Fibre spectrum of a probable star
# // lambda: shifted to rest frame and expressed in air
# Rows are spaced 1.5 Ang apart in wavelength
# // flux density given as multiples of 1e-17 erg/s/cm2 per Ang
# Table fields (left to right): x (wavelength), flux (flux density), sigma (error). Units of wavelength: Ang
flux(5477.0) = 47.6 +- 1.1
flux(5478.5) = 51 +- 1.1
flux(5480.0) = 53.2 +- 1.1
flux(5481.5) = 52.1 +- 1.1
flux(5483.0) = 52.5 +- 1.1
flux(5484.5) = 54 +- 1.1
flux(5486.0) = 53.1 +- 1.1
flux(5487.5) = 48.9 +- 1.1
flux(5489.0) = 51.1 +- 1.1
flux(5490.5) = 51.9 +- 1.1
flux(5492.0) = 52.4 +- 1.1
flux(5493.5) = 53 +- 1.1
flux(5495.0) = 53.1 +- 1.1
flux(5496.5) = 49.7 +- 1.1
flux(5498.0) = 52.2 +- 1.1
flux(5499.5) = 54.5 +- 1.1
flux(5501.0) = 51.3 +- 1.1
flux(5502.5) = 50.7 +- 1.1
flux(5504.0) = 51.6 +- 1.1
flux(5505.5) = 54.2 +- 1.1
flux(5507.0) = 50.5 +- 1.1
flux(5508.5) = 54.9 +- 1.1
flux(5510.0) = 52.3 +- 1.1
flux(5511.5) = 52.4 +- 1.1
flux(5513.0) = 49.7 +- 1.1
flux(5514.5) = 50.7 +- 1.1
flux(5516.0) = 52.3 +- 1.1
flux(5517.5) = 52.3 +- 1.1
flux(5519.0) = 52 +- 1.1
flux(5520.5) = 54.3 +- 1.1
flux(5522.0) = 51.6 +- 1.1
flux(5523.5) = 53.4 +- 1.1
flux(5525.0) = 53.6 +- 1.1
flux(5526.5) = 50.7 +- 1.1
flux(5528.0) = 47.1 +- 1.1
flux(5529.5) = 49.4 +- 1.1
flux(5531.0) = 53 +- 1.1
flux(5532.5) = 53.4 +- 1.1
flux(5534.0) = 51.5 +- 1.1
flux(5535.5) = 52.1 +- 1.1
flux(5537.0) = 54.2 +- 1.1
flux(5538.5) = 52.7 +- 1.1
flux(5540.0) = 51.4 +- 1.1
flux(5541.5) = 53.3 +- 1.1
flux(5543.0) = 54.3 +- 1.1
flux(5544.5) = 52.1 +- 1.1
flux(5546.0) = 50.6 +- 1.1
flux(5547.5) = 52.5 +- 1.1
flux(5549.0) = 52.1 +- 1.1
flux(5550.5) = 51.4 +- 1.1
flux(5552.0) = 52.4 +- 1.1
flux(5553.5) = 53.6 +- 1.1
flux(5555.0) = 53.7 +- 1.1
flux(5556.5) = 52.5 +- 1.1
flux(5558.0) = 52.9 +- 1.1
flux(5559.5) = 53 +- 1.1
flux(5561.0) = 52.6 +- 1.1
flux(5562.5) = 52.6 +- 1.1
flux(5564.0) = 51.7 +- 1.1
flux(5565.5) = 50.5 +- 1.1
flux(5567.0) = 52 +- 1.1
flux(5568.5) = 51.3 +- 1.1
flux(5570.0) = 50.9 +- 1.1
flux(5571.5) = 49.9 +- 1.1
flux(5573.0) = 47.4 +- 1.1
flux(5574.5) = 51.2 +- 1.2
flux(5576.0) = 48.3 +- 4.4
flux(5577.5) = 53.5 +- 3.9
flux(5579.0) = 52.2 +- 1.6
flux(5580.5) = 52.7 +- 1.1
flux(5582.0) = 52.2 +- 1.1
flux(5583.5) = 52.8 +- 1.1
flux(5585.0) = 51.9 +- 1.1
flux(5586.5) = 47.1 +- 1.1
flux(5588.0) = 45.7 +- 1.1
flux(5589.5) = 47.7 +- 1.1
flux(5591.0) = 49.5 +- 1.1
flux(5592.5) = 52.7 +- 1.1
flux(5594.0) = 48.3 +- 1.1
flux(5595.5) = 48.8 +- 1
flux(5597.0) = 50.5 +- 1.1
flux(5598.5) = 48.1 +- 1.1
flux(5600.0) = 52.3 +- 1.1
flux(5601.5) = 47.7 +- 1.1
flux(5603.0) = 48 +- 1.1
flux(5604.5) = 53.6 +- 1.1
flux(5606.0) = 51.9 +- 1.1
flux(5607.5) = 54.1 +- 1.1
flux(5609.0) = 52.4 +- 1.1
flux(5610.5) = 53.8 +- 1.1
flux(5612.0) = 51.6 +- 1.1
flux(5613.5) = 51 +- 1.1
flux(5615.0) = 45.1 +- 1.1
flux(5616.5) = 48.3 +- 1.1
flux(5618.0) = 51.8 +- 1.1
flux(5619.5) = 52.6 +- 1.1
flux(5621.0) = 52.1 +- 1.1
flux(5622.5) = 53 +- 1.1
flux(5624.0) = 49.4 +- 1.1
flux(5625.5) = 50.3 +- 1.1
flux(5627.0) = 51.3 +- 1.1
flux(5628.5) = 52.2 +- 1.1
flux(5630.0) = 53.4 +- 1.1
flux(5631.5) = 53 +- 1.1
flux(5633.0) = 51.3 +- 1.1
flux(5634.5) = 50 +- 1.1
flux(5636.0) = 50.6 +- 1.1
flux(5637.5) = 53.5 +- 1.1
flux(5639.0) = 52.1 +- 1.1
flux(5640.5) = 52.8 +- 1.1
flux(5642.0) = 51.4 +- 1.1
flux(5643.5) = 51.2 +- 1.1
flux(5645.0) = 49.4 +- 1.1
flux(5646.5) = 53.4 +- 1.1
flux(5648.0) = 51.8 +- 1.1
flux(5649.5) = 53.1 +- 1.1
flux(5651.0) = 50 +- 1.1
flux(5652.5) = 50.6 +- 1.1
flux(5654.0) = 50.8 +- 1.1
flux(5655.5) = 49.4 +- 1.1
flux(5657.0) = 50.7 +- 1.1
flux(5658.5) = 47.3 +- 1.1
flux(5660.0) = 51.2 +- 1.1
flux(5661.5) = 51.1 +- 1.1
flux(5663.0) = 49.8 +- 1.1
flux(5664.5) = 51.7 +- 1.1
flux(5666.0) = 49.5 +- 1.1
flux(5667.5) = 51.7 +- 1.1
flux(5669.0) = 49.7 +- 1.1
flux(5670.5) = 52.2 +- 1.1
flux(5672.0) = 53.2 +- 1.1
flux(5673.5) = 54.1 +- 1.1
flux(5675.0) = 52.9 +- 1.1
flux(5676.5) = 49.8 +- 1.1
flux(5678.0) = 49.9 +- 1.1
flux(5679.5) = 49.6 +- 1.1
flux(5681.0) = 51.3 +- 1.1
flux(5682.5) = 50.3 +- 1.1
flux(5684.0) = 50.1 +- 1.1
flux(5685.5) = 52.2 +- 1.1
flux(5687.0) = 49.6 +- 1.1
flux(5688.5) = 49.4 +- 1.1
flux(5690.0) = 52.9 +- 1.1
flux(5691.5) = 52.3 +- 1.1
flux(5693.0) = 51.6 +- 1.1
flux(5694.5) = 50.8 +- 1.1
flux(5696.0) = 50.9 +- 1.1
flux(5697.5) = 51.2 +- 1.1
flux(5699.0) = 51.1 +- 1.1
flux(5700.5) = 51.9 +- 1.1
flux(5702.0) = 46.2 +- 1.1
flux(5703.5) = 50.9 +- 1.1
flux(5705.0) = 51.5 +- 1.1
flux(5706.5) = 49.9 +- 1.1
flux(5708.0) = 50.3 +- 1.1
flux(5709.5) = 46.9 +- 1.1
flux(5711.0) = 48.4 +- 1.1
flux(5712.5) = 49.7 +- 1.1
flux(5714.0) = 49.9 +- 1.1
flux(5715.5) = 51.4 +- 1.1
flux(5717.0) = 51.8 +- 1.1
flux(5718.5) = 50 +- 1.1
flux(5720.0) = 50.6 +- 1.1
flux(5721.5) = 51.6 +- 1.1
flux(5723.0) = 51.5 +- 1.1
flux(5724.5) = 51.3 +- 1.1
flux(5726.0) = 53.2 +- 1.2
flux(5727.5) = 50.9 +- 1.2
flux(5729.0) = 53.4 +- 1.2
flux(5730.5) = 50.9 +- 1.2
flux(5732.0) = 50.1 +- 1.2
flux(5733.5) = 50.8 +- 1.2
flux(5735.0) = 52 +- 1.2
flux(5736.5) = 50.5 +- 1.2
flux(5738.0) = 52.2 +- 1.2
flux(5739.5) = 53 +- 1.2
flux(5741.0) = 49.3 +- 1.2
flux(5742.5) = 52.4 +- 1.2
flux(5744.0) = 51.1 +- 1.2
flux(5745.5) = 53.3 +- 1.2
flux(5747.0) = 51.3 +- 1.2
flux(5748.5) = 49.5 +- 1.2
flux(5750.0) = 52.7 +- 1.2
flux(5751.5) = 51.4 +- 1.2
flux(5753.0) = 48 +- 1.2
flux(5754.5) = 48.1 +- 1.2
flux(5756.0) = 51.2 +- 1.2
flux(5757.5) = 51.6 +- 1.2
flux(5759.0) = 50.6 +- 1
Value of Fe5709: 0.6 Ang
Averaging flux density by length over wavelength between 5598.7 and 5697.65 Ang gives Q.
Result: 51.2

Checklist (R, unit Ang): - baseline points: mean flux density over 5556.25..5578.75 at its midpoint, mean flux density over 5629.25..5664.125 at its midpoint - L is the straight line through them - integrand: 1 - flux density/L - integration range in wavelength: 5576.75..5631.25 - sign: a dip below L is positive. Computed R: 0.5 Ang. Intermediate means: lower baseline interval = 51.3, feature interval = 50.8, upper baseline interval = 51.2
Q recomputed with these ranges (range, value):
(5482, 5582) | 52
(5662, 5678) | 51.4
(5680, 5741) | 50.8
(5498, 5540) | 52.1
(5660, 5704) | 51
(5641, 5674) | 51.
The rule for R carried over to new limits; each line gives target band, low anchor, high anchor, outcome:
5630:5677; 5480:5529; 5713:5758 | 0.1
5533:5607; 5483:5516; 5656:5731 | 0.4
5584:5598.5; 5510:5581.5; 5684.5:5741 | 0.7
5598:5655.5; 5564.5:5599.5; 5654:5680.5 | -0.8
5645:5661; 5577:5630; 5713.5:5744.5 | 0.1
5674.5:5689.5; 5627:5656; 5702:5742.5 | 0.2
